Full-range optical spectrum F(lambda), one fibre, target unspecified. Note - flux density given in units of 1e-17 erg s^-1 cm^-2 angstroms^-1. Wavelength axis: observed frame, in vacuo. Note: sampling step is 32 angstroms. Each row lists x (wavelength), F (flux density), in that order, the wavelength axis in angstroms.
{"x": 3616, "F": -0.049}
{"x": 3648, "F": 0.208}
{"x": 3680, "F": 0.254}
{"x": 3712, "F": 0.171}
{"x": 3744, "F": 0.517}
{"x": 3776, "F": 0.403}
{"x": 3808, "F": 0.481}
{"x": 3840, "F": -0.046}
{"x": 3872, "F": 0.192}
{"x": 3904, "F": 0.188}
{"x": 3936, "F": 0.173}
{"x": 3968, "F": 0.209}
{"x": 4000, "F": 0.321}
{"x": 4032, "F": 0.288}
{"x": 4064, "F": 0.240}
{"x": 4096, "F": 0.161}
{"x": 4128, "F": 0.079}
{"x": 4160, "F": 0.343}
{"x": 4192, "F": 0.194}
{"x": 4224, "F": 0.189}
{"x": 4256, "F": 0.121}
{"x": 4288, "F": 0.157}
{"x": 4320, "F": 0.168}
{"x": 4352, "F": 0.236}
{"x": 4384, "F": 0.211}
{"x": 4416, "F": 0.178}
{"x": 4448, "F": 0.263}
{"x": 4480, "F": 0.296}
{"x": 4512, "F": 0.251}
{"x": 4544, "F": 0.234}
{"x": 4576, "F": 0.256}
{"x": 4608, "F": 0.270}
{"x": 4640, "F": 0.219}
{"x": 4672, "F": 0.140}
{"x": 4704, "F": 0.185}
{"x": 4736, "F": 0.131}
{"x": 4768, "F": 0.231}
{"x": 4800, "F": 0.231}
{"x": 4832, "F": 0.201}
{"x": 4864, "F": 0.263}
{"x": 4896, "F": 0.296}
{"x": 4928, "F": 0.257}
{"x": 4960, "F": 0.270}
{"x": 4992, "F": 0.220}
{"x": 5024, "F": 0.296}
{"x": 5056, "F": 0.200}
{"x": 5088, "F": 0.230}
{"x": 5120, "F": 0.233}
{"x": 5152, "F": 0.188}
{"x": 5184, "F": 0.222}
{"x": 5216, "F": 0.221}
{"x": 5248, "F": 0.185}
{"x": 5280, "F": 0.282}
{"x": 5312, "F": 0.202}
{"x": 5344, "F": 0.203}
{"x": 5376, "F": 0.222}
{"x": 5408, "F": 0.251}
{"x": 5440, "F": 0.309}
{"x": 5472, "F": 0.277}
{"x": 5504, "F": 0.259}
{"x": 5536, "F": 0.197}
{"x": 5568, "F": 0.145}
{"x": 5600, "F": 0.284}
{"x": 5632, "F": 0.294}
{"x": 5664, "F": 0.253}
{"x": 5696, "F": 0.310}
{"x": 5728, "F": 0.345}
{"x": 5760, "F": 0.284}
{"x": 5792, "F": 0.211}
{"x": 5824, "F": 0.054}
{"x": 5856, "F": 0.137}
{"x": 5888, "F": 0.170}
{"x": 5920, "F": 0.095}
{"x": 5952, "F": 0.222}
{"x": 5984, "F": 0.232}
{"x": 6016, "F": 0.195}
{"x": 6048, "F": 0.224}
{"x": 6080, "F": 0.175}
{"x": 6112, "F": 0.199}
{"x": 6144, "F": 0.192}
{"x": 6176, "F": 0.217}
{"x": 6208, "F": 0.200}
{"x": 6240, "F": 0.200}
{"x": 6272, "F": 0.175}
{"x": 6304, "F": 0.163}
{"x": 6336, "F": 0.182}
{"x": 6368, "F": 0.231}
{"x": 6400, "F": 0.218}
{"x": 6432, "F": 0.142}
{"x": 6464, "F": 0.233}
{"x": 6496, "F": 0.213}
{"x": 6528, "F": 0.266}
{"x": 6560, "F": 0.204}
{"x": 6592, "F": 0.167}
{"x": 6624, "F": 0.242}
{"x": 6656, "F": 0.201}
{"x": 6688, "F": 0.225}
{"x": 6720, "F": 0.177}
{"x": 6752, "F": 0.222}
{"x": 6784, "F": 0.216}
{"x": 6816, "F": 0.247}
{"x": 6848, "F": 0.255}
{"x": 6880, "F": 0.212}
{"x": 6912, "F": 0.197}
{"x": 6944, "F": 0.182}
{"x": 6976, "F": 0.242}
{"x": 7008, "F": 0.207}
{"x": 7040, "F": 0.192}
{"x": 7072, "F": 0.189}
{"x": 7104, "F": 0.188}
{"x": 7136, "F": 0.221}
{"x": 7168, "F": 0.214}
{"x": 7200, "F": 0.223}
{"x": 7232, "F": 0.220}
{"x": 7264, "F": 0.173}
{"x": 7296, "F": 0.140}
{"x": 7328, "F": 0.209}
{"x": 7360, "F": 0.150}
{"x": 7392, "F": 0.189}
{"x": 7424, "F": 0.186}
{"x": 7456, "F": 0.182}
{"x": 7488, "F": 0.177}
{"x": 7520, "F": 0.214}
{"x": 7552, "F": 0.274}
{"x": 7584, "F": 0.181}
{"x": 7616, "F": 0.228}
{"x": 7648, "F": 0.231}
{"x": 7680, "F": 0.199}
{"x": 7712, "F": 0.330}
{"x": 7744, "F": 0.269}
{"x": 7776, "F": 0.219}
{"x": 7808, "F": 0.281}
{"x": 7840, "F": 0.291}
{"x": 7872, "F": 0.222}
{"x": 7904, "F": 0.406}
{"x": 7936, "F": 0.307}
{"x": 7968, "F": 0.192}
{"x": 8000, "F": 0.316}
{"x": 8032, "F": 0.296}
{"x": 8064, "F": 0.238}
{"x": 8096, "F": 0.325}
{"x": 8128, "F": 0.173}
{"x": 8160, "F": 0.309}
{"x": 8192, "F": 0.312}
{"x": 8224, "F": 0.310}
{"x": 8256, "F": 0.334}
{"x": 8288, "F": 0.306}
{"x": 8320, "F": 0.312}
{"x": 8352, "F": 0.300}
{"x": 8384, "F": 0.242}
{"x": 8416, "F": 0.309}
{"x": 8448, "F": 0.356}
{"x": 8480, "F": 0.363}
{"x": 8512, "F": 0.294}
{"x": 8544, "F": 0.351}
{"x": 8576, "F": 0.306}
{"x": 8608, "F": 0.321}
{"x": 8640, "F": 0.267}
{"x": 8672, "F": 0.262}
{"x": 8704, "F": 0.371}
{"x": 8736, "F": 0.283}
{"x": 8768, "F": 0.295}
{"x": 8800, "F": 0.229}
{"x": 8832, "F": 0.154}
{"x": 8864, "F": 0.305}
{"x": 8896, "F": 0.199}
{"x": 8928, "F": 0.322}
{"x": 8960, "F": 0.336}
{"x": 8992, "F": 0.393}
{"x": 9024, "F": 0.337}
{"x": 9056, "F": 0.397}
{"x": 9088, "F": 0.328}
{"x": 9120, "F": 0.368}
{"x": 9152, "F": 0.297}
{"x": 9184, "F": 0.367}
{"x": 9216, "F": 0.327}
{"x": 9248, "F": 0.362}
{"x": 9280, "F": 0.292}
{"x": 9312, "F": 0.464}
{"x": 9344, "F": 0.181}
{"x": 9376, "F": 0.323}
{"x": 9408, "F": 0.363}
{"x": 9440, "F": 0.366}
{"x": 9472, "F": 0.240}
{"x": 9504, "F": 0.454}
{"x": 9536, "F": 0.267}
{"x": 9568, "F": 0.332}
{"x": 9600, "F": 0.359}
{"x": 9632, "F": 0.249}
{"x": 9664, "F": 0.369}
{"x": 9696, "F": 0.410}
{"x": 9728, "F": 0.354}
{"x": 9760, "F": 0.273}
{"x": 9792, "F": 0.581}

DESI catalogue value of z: 1.05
